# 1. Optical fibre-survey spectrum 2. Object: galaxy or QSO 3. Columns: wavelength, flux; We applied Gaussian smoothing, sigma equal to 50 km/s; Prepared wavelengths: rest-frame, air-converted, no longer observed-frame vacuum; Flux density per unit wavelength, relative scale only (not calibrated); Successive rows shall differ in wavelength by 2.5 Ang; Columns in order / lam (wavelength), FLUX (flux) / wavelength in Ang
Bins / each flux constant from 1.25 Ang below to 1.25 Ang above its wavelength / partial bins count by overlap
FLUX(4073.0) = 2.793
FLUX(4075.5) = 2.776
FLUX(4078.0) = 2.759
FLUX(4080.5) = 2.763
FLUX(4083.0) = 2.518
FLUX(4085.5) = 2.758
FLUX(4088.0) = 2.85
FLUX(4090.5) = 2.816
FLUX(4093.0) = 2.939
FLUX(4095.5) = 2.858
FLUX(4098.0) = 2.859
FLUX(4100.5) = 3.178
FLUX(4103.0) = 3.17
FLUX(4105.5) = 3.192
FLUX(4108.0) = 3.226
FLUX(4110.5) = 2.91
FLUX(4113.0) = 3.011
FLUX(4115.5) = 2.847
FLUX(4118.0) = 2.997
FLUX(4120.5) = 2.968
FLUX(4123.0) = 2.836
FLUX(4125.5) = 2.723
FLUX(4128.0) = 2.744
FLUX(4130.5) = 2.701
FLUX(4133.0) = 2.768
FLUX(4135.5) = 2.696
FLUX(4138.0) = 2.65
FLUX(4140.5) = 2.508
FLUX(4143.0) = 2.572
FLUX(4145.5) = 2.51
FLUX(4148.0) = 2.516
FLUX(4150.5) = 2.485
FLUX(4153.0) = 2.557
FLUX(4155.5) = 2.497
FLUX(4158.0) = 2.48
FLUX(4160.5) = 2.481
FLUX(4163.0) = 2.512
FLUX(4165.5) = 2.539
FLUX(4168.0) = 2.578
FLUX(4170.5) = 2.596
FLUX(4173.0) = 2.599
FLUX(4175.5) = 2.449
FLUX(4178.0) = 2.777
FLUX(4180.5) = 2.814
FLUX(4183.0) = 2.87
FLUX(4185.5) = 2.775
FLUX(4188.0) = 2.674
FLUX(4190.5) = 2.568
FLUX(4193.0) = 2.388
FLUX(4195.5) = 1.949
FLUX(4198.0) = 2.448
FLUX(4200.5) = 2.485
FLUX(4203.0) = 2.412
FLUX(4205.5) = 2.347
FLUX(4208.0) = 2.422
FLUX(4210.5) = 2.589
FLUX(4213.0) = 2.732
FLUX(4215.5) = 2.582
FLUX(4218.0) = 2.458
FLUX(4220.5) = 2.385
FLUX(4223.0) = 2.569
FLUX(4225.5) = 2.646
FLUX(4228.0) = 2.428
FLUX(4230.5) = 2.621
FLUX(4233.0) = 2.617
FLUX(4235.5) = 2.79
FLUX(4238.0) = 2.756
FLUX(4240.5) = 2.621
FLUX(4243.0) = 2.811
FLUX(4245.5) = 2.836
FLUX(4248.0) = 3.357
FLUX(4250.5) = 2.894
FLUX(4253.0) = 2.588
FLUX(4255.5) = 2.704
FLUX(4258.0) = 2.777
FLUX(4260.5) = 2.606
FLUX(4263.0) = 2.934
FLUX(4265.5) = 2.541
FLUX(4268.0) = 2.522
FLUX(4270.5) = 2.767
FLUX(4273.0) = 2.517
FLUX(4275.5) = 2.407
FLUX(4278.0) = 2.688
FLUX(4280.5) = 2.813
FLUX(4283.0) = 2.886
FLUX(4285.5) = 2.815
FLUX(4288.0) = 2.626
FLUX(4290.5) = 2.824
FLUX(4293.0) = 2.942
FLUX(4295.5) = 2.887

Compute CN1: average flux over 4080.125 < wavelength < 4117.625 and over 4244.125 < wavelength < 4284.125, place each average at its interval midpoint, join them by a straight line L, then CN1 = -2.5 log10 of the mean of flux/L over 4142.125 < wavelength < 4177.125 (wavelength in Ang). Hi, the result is 0.13 mag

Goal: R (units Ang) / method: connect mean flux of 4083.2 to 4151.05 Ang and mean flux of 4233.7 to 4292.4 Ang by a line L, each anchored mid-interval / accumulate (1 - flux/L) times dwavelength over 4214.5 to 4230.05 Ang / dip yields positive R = 1.4 Ang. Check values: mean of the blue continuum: 2.82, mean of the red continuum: 2.74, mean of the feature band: 2.52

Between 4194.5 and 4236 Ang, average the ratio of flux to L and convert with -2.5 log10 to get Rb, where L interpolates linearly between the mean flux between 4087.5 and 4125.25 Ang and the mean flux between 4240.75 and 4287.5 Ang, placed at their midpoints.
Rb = 0.130 mag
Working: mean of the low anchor 2.97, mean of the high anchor 2.74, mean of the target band 2.5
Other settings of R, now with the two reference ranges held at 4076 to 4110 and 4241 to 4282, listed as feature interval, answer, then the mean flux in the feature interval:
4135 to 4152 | 1.79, 2.56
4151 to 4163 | 1.44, 2.5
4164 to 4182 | 1.29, 2.62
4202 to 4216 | 1.39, 2.51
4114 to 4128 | 0.08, 2.87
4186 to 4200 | 1.88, 2.43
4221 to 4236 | 0.96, 2.59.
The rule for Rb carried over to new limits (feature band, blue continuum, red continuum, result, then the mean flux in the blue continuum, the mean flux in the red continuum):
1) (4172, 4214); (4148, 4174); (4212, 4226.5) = 0.000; 2.53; 2.56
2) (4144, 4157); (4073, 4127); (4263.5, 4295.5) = 0.135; 2.9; 2.71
